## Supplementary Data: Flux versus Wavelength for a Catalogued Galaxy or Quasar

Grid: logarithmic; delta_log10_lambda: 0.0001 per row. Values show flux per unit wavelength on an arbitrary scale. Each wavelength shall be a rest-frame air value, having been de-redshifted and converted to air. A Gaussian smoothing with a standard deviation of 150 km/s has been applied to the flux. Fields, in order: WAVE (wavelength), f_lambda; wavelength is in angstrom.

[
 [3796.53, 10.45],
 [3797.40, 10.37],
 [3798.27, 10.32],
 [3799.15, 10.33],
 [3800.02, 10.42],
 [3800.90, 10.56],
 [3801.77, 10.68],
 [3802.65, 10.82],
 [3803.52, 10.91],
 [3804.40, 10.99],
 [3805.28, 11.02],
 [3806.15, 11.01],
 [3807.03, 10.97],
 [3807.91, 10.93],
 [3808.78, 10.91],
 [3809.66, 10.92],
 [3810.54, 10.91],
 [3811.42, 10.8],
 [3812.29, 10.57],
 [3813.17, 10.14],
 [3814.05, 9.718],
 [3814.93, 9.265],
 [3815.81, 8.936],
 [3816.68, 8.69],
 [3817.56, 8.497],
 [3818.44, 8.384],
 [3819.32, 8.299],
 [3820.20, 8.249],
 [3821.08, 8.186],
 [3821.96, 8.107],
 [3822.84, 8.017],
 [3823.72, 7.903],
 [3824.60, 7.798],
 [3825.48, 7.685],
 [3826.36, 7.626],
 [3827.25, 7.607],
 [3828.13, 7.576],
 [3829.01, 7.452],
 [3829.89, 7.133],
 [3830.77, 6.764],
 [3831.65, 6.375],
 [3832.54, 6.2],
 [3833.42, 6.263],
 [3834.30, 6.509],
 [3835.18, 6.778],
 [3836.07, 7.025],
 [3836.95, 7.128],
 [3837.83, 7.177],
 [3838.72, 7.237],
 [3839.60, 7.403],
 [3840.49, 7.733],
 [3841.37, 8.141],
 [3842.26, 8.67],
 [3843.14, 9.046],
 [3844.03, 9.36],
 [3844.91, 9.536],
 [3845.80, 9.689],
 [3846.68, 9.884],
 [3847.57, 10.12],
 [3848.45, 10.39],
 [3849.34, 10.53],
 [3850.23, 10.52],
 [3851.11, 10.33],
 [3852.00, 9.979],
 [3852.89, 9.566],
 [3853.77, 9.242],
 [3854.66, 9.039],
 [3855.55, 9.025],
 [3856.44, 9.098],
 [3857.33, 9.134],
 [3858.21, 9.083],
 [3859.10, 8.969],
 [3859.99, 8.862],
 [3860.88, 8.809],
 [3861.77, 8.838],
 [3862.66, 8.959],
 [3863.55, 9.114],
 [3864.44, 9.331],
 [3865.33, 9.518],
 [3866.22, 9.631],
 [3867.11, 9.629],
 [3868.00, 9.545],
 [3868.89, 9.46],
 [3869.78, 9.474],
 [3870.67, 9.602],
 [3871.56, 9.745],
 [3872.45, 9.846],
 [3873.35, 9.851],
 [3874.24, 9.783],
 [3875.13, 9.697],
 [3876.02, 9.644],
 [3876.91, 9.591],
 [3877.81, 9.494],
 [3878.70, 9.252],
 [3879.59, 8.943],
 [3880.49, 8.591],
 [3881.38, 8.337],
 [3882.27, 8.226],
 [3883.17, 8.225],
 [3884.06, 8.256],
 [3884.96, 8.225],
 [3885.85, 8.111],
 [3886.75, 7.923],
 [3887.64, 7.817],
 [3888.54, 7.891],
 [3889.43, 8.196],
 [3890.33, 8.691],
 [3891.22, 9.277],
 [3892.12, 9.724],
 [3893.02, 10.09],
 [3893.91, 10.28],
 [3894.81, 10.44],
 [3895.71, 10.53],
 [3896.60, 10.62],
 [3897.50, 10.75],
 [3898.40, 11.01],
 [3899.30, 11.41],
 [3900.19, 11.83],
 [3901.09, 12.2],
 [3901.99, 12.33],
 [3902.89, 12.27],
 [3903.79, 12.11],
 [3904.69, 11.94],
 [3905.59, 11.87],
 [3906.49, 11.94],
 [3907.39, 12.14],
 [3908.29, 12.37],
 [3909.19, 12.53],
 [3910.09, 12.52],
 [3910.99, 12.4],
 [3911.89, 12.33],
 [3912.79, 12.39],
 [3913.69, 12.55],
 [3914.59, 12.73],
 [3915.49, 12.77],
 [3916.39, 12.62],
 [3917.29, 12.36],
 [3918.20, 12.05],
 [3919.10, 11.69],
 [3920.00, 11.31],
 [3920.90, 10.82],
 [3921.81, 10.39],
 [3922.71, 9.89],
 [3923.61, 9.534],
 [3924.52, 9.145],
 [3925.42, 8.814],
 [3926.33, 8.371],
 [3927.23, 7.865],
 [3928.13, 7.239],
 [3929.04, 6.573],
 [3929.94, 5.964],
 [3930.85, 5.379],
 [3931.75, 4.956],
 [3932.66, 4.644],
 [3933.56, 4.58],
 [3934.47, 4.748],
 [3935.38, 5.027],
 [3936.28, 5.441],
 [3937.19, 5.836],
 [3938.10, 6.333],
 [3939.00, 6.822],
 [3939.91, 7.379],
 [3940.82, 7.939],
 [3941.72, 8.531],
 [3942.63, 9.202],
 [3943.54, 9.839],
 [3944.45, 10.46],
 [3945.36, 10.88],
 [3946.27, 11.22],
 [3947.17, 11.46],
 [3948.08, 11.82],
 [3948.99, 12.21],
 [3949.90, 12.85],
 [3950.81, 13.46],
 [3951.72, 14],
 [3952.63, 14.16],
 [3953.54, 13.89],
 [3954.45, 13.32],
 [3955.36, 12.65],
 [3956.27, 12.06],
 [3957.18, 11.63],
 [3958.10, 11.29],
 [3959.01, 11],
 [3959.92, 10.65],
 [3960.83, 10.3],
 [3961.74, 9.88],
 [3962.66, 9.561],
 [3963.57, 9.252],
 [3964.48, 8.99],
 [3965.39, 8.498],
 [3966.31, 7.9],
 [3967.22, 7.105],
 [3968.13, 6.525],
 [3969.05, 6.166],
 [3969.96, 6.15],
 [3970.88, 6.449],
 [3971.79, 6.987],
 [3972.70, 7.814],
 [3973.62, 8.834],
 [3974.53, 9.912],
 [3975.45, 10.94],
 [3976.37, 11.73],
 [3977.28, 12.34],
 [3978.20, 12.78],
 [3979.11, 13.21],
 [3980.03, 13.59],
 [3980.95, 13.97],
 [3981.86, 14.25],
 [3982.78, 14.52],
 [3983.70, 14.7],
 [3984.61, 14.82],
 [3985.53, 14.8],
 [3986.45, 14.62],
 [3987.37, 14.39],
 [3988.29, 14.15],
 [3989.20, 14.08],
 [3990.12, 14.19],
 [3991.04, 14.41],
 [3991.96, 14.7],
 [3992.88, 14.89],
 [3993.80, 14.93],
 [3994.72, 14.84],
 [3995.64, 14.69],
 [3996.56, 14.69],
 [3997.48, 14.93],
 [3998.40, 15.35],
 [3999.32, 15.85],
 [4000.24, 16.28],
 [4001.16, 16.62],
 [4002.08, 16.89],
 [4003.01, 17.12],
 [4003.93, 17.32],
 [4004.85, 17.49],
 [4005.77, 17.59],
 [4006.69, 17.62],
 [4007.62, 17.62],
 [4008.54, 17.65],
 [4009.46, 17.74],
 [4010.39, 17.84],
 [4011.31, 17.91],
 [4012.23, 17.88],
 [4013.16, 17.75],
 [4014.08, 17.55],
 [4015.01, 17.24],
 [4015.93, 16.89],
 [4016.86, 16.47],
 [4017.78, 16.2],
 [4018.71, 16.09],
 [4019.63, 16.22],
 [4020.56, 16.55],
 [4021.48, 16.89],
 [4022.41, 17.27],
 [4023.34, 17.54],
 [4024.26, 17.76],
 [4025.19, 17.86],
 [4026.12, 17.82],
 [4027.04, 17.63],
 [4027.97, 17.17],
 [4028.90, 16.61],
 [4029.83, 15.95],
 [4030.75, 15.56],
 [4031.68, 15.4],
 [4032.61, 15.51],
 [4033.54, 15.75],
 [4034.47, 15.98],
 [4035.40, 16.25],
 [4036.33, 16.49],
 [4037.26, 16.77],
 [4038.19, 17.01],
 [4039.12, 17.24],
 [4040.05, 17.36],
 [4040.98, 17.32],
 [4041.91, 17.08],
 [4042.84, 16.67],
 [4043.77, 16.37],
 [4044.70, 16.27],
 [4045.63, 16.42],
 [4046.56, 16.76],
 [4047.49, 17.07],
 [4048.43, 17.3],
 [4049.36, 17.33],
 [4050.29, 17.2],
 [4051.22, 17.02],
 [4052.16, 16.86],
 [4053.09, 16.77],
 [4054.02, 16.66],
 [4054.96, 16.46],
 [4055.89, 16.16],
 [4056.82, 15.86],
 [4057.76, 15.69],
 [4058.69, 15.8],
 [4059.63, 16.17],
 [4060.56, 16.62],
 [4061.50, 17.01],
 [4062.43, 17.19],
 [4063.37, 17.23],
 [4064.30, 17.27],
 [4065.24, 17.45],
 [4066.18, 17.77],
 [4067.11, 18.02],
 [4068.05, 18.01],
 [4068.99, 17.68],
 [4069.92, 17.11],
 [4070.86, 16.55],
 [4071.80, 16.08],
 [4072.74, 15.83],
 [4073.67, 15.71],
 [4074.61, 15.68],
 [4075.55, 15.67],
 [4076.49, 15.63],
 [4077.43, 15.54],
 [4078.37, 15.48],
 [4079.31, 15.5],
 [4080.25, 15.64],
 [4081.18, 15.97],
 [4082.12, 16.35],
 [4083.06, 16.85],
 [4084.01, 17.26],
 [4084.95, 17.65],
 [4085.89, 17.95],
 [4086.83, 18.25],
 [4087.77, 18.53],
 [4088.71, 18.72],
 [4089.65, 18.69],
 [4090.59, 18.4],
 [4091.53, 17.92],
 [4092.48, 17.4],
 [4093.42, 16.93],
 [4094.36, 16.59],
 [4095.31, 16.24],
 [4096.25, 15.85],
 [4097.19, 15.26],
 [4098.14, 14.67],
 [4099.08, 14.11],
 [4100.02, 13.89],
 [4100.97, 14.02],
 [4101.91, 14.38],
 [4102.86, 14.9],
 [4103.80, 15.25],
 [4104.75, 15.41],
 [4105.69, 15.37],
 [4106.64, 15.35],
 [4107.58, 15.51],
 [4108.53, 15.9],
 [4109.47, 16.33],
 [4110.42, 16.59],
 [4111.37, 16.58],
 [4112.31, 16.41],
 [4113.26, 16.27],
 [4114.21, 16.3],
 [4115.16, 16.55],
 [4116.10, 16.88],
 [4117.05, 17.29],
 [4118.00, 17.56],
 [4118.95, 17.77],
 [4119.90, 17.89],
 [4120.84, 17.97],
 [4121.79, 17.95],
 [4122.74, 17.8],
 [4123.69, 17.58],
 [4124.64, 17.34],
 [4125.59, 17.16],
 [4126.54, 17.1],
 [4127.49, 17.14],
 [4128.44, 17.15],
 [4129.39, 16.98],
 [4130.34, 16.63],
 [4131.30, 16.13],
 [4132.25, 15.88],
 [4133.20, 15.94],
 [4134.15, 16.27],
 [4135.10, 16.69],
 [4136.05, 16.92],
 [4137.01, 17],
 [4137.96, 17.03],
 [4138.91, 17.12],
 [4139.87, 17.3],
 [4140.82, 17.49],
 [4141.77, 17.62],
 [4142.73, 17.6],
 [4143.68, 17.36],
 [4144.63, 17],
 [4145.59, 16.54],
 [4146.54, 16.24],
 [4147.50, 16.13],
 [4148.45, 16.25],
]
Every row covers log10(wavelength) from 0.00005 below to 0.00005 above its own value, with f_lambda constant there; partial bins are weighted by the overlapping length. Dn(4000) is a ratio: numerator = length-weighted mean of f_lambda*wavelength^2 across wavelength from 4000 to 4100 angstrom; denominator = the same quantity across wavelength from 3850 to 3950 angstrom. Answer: 1.9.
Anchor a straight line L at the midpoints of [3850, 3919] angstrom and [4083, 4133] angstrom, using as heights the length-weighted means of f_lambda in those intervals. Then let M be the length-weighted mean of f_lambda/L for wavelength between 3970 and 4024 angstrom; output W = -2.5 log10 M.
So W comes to -0.11 mag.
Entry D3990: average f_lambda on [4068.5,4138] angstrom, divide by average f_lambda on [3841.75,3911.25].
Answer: 1.7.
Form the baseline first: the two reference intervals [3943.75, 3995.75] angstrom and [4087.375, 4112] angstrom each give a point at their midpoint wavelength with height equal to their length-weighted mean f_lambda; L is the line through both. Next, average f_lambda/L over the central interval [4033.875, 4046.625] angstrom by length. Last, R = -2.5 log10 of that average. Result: -0.18 mag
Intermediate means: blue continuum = 11.7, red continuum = 16.1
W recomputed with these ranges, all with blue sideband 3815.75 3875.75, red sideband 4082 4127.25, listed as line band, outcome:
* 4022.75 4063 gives -0.14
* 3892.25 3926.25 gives -0.08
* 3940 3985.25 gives 0.13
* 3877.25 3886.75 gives 0.15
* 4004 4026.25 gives -0.24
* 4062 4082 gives -0.06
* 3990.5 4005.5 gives -0.18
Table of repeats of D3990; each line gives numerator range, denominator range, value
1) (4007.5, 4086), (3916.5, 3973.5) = 1.82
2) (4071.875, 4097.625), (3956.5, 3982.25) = 1.68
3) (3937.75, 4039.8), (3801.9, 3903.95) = 1.49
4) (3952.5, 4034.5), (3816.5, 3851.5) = 1.73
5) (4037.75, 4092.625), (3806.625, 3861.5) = 1.93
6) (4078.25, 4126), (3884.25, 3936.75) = 1.68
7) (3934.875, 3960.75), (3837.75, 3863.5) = 1.14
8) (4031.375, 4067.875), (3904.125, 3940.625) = 1.78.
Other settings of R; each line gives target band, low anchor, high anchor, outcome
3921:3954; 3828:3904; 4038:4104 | 0.31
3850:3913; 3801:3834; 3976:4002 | 0.12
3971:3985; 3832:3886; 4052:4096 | 0.12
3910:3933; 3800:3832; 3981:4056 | 0.29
